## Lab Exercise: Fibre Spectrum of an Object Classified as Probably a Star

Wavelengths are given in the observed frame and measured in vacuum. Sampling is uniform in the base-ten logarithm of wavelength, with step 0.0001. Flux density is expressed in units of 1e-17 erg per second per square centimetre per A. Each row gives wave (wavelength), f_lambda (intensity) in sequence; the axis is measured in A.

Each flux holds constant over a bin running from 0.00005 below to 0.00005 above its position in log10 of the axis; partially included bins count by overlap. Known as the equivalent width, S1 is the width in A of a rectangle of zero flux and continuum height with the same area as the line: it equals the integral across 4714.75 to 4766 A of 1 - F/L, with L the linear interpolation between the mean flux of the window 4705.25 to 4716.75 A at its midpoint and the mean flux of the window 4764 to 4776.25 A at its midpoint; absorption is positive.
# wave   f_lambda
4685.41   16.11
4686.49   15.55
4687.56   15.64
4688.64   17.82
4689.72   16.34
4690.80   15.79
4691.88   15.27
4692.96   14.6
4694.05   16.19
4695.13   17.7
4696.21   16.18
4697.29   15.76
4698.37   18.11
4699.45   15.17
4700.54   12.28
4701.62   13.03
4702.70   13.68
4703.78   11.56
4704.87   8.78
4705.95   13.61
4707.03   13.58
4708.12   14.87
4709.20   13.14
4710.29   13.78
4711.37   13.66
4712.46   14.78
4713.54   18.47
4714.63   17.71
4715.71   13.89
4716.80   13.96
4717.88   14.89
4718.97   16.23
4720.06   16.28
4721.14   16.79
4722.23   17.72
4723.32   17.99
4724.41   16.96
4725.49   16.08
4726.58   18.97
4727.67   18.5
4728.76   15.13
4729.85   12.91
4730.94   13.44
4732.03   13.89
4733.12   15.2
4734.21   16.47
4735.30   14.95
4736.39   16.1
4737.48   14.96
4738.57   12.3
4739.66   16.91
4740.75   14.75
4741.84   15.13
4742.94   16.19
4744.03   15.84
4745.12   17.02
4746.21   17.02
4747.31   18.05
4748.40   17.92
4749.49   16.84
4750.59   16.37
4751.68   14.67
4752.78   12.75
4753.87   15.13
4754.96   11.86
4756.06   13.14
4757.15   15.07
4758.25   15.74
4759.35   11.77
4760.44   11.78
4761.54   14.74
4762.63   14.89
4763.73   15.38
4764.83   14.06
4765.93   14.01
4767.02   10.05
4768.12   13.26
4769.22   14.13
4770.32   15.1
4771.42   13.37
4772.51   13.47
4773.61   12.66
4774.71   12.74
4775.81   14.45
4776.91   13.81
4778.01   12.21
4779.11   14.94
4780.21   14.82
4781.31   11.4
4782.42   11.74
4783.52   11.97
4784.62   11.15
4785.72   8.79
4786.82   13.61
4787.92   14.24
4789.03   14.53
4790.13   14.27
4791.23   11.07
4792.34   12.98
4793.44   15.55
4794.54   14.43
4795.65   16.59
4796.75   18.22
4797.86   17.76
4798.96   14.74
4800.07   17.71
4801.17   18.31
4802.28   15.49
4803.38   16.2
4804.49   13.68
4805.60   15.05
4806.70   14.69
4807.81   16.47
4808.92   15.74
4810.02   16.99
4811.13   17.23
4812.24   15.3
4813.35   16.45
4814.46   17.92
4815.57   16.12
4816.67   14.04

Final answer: -4.8 A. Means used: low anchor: 14.6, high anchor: 13.4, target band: 15.4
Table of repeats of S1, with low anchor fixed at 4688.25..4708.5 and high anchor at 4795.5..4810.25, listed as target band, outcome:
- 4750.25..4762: 1.3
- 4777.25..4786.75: 2.2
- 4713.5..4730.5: -1.4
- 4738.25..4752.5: -0.6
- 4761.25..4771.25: 1.1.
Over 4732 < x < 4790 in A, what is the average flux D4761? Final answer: 14.2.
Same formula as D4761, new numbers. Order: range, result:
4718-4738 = 16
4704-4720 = 14.4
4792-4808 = 15.9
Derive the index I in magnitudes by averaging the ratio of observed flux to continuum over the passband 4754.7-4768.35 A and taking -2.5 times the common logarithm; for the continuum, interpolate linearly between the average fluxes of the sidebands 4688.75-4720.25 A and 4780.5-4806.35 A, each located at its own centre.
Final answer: 0.07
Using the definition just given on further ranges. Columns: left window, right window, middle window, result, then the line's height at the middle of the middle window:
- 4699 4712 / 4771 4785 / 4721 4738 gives -0.22 mag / 13.1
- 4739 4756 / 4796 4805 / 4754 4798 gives 0.18 mag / 16.1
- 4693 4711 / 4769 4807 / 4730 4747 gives -0.08 mag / 14.2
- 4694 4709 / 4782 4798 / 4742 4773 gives -0.06 mag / 13.9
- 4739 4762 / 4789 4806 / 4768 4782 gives 0.13 mag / 15.3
